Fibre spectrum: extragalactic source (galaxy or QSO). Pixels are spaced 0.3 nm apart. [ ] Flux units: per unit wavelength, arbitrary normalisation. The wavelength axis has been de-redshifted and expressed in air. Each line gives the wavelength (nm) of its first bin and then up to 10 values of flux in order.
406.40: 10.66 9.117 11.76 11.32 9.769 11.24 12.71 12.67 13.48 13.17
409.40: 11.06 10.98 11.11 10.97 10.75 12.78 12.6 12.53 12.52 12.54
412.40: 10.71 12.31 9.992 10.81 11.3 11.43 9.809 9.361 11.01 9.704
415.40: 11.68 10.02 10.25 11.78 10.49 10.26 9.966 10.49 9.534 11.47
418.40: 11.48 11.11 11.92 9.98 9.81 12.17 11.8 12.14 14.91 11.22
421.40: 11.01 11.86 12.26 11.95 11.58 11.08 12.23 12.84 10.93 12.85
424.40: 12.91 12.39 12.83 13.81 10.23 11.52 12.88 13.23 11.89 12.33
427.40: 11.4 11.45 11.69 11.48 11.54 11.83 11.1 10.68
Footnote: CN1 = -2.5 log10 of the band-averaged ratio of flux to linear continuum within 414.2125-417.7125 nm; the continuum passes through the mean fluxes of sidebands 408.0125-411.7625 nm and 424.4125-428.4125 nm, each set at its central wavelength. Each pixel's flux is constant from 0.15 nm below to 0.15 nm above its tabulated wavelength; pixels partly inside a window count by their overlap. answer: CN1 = 0.16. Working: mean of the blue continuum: 12.1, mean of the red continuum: 12.1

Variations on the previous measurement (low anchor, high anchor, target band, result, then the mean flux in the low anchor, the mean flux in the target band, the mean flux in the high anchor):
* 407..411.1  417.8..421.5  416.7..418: 0.14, 11.7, 10.1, 11.5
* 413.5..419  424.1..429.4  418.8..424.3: -0.04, 10.6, 11.8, 12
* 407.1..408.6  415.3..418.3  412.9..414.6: 0.04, 11.5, 10.5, 10.6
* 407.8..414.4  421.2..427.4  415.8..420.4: 0.10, 11.7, 10.8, 12.1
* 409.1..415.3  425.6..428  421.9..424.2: -0.01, 11.3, 11.9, 12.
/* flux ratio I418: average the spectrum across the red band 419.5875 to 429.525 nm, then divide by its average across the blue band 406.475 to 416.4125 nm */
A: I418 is 1.06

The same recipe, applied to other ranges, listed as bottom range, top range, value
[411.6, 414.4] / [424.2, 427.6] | 1.09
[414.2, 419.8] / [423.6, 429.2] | 1.14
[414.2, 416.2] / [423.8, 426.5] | 1.20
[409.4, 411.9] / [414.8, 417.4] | 0.90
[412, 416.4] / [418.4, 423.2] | 1.08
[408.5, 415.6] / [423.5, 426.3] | 1.07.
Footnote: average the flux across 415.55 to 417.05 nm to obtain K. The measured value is 10.6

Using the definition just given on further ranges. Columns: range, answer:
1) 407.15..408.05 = 10.8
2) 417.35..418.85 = 10.8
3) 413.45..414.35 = 10.8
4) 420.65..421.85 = 12.2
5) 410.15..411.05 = 11.5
